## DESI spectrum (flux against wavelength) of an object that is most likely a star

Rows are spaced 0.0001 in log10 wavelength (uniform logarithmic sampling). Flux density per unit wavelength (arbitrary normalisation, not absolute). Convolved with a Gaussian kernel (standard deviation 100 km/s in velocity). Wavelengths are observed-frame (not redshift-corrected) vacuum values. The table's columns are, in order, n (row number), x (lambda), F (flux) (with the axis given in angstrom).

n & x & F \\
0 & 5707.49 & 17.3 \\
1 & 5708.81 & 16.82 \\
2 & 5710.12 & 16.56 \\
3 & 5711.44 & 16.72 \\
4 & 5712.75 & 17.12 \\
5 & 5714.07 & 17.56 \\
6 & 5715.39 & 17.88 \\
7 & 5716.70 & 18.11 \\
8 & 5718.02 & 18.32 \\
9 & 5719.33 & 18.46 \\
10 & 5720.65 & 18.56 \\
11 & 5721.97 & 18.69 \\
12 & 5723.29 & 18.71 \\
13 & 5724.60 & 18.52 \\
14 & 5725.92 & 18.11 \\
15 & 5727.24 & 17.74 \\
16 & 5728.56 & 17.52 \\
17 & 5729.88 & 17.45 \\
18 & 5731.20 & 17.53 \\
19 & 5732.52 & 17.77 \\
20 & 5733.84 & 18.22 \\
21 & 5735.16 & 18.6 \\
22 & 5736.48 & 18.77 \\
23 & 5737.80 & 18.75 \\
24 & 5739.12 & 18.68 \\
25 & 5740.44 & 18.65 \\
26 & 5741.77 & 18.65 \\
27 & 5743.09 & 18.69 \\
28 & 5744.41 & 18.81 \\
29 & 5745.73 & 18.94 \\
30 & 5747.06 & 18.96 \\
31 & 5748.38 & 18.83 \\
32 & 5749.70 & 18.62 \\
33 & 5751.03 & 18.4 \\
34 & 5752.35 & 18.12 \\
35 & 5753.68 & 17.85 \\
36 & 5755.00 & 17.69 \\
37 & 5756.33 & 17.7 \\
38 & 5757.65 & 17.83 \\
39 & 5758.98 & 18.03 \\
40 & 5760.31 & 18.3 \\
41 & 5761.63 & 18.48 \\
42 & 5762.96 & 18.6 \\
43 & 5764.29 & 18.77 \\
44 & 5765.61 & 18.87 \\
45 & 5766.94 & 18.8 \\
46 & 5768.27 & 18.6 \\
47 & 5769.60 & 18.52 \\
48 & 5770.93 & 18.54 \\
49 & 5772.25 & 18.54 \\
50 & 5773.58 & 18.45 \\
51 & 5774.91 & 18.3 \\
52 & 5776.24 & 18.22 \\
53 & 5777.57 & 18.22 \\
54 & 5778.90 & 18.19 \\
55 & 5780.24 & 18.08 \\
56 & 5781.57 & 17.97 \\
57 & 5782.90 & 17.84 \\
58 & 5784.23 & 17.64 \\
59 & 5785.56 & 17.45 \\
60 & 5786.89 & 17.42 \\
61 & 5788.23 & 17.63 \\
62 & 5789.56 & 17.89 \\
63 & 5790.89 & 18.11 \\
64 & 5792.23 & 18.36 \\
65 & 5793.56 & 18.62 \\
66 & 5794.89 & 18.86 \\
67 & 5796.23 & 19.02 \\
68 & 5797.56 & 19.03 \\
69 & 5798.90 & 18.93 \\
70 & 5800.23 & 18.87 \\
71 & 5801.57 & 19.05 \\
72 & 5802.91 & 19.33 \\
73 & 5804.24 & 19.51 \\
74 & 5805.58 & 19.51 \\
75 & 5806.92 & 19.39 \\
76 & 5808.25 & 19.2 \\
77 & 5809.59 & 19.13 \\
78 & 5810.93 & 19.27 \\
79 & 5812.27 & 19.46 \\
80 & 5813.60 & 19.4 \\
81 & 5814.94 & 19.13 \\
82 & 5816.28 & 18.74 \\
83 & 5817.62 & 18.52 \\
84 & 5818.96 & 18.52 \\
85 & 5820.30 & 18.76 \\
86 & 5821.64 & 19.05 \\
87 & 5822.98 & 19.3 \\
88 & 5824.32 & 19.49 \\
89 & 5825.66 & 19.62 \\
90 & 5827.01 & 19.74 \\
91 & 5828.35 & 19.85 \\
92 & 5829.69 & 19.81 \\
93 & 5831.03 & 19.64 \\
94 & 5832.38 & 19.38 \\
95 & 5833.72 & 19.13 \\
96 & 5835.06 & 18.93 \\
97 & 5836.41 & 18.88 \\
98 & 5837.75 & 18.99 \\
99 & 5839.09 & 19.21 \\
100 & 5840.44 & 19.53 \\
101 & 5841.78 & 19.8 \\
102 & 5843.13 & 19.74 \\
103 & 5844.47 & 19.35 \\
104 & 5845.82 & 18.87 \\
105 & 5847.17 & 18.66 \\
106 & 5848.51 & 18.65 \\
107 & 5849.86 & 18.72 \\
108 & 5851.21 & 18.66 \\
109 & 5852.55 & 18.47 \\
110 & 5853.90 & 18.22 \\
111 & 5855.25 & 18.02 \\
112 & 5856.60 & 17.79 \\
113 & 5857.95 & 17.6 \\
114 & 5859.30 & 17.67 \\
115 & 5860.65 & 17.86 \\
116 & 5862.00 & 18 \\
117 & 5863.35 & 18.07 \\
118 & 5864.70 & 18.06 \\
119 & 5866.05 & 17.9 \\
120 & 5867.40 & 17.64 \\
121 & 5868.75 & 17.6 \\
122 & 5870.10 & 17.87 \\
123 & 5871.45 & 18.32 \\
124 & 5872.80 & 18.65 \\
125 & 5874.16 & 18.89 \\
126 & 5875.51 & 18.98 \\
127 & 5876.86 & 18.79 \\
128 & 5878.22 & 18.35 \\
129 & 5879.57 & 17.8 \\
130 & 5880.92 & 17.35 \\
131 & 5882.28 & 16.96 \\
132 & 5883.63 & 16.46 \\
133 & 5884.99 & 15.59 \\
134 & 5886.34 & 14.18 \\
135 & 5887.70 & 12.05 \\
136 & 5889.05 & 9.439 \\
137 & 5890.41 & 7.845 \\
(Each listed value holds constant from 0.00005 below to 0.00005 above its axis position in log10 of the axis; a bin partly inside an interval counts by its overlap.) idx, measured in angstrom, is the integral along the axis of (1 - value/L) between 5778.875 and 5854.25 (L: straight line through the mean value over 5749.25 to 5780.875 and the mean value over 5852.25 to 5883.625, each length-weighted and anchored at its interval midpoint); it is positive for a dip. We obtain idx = -3.1 angstrom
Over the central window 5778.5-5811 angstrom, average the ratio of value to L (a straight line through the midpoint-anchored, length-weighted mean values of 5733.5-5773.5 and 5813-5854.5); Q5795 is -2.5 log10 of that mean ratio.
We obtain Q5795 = 0.02 mag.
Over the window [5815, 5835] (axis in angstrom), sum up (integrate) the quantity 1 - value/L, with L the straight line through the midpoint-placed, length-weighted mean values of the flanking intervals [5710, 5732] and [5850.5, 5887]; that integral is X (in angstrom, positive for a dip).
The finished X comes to -1.6 angstrom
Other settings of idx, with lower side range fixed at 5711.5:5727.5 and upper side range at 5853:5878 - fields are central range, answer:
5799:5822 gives -1.3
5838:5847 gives -0.6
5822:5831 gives -0.7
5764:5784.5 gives -0.3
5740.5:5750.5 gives -0.4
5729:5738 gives 0.0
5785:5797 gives 0.0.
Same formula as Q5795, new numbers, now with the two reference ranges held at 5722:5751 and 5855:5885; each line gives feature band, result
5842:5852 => -0.06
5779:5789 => 0.03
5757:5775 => -0.01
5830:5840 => -0.07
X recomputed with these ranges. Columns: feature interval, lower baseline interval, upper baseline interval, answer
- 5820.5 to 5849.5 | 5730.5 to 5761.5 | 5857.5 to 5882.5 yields -1.9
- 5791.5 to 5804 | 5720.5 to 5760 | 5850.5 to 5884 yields -0.5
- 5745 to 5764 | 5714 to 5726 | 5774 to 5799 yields -0.1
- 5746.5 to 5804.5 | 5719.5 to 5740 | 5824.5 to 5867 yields 0.3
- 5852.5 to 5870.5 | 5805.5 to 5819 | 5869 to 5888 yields -0.1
